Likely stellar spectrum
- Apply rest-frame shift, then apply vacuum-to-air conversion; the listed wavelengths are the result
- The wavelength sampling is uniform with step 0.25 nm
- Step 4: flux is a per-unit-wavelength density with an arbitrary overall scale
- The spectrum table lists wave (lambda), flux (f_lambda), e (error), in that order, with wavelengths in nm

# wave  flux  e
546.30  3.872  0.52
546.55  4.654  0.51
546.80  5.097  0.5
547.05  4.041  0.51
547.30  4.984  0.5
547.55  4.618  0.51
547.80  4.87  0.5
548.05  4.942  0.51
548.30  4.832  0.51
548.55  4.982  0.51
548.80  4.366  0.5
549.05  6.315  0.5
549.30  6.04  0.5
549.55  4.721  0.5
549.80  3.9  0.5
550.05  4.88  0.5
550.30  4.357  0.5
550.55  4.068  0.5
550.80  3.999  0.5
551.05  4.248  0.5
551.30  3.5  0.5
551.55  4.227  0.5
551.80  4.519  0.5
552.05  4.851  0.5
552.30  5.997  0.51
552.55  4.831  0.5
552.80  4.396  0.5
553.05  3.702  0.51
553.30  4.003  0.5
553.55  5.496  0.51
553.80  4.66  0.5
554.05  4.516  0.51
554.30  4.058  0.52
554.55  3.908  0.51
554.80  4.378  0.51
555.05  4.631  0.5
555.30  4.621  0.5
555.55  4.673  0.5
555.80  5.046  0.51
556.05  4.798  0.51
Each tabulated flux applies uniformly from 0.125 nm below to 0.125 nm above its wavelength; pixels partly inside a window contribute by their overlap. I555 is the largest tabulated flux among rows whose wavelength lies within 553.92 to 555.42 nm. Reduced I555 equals 4.631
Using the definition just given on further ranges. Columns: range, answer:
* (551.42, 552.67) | 5.997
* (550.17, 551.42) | 4.357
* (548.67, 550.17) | 6.315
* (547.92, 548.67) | 4.982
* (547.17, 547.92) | 4.984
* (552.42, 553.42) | 4.831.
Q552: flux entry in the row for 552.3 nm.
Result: 5.997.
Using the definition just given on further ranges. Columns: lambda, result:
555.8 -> 5.046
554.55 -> 3.908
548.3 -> 4.832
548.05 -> 4.942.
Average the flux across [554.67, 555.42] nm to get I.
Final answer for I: 4.54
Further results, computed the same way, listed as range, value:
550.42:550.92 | 4.04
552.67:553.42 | 4.04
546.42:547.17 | 4.6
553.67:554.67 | 4.29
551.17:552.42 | 4.61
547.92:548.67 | 4.92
